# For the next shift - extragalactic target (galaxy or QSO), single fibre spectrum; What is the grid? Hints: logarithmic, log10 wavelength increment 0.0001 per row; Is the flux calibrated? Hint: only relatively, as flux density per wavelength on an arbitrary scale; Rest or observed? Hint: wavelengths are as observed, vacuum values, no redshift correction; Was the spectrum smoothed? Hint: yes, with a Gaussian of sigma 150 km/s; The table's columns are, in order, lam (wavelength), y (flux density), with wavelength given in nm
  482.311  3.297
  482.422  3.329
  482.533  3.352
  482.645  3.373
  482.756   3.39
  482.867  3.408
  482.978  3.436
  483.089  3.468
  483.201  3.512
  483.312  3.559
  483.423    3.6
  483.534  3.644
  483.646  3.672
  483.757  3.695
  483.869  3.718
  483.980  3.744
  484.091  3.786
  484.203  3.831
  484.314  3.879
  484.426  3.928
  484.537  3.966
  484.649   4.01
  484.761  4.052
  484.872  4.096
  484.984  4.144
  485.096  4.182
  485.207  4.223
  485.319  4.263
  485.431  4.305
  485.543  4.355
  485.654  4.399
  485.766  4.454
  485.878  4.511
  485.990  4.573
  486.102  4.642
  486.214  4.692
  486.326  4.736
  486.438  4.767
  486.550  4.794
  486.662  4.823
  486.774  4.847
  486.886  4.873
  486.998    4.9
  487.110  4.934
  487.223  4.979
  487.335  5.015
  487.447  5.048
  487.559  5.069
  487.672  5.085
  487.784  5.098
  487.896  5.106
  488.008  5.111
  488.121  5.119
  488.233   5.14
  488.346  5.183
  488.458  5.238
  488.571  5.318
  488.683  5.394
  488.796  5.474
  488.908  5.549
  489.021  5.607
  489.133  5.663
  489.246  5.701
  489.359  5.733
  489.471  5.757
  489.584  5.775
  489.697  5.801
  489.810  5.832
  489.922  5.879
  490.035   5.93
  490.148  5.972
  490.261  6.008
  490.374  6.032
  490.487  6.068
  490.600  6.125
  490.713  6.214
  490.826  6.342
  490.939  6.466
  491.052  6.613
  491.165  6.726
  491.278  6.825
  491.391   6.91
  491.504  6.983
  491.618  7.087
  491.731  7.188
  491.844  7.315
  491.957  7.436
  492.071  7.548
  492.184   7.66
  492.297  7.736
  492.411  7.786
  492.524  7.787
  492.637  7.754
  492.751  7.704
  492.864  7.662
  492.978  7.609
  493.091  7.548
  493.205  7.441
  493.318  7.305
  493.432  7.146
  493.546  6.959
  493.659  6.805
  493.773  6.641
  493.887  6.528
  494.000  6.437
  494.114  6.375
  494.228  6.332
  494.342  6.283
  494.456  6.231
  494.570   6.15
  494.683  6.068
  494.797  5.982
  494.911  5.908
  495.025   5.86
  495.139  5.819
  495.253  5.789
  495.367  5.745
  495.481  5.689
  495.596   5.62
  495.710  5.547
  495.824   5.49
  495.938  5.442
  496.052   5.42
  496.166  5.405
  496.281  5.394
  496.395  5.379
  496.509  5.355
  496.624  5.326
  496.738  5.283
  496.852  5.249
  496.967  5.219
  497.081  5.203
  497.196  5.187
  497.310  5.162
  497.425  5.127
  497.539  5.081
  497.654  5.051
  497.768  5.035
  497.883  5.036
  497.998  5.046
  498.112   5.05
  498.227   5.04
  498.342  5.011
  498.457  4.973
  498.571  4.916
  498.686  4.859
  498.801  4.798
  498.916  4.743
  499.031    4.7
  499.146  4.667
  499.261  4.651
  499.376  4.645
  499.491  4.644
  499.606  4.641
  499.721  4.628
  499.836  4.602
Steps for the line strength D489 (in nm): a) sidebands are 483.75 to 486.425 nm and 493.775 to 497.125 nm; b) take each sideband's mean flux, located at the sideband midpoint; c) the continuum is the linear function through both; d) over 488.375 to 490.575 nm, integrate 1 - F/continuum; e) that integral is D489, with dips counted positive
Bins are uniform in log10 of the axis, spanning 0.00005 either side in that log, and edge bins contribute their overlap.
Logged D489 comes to -0.39 nm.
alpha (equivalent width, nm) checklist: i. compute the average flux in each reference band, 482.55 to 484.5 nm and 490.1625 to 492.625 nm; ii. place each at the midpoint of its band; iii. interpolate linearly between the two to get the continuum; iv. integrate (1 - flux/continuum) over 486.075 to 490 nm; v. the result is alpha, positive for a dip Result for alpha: 0.19 nm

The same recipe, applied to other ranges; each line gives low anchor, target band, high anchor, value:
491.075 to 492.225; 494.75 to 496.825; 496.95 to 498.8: 0.065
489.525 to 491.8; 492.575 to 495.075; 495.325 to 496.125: -0.385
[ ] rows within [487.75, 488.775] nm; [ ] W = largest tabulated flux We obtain 5.394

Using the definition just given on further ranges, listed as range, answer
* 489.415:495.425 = 7.787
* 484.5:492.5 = 7.786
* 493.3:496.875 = 7.305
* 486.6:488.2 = 5.119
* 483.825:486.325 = 4.692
